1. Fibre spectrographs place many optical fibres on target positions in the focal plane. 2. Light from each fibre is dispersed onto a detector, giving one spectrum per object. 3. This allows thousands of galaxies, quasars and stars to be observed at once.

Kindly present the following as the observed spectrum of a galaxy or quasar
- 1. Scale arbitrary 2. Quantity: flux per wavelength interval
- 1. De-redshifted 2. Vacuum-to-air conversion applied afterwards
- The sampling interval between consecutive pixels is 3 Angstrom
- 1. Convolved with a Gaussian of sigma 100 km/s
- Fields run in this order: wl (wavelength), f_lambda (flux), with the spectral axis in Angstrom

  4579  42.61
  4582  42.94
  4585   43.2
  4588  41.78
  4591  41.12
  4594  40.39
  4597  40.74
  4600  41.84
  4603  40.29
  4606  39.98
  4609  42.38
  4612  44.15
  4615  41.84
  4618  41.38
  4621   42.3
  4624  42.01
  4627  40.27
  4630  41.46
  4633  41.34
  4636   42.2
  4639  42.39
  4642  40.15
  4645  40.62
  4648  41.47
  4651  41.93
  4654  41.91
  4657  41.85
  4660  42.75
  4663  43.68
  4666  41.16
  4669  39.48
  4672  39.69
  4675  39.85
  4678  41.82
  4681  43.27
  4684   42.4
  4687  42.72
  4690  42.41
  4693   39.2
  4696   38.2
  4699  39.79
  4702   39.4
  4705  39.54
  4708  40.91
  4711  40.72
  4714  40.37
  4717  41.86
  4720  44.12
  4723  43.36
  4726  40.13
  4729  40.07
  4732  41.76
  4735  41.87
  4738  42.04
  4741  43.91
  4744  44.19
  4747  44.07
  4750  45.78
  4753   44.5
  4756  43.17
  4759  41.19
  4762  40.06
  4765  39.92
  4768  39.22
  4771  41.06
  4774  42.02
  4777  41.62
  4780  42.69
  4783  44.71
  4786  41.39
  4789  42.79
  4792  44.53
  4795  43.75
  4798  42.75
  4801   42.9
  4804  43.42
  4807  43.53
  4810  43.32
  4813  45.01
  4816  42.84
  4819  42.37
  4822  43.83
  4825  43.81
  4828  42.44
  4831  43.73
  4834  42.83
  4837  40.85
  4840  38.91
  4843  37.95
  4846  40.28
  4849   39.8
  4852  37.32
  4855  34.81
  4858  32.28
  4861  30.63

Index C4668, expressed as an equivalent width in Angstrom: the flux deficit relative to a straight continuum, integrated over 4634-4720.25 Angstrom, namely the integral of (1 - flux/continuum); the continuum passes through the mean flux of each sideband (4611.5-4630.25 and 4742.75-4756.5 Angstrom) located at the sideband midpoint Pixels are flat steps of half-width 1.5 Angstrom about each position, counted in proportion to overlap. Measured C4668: 3.53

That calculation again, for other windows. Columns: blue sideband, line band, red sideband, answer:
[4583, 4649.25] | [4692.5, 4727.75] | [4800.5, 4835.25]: 1.4 Angstrom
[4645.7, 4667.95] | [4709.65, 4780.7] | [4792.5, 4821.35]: 1.2 Angstrom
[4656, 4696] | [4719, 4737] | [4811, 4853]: -0.1 Angstrom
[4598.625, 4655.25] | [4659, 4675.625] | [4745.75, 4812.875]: 0.3 Angstrom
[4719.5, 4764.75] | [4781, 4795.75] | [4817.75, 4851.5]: -0.5 Angstrom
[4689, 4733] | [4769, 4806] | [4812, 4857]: -1.7 Angstrom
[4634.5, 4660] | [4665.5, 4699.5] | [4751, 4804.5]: 0.8 Angstrom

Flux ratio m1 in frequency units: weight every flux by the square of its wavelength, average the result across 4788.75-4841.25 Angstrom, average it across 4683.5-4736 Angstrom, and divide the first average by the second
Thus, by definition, 1.10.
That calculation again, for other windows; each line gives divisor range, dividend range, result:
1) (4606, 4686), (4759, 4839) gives 1.09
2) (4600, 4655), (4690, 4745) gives 1.03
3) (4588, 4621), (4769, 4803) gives 1.11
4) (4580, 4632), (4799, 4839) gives 1.13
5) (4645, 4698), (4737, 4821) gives 1.08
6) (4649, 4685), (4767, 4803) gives 1.07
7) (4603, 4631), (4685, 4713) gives 1.00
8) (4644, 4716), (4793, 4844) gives 1.10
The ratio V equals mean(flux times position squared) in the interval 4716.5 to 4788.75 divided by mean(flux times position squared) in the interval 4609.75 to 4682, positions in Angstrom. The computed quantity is 1.1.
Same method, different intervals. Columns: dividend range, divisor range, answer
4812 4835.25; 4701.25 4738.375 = 1.10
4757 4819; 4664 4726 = 1.08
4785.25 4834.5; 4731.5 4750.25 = 1.03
